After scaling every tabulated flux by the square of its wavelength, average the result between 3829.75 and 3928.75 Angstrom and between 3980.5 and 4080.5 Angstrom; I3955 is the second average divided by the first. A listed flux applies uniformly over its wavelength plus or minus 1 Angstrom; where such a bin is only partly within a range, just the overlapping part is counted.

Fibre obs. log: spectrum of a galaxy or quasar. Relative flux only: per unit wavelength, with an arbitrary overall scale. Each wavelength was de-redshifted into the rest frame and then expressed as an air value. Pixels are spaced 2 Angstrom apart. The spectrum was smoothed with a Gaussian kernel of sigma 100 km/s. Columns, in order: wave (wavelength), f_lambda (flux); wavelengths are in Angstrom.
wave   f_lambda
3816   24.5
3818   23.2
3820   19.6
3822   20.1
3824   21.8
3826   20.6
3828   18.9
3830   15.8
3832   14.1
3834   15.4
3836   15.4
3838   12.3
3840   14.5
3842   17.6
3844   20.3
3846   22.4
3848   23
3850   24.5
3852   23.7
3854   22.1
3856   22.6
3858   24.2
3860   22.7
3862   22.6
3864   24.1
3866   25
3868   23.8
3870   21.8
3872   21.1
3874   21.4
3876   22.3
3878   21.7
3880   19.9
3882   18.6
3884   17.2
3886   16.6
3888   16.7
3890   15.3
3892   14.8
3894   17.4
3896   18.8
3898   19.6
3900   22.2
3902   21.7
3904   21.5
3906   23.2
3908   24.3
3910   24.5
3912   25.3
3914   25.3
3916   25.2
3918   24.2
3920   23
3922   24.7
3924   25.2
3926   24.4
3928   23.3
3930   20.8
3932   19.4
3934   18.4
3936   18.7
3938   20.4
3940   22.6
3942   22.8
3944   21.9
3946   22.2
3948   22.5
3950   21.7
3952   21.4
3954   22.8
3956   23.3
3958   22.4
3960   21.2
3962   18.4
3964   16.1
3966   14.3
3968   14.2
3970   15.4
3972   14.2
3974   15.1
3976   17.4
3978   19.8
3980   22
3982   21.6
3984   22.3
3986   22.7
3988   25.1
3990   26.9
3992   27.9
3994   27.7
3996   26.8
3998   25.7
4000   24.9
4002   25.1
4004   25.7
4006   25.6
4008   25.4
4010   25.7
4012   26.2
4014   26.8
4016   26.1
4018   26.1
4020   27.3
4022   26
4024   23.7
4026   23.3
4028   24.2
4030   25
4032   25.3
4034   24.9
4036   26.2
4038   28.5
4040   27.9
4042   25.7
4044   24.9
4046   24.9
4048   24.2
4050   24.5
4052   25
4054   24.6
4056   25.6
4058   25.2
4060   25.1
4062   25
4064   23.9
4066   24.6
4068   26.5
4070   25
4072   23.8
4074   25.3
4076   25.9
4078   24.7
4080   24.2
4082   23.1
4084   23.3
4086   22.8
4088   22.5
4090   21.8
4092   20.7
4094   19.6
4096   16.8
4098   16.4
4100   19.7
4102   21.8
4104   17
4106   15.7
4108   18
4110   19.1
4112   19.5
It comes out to 1.30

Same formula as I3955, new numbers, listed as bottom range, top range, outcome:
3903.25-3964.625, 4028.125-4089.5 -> 1.19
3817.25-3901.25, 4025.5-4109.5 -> 1.30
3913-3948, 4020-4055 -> 1.19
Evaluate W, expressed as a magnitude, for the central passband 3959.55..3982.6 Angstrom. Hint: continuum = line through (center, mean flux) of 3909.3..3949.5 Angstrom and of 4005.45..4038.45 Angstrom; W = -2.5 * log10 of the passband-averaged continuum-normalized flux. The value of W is 0.36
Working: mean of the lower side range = 22.7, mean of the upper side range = 25.6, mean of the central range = 17.3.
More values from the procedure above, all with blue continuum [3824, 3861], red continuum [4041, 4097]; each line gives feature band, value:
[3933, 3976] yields 0.12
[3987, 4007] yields -0.16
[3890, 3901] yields 0.13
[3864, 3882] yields -0.10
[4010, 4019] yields -0.15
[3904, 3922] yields -0.16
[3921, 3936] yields -0.05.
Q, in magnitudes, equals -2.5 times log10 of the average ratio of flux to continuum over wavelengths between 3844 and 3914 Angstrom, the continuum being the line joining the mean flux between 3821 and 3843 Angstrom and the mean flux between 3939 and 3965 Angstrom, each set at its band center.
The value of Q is -0.149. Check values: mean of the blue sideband 17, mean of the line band 21.4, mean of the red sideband 21.5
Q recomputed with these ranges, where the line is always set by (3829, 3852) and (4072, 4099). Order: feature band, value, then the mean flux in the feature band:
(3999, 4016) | -0.23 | 25.7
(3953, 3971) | 0.08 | 18.7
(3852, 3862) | -0.25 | 22.9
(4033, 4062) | -0.18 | 25.5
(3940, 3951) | -0.13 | 22.3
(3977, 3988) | -0.08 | 22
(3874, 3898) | 0.03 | 18.3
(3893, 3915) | -0.16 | 22.2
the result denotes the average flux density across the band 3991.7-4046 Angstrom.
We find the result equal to 25.8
